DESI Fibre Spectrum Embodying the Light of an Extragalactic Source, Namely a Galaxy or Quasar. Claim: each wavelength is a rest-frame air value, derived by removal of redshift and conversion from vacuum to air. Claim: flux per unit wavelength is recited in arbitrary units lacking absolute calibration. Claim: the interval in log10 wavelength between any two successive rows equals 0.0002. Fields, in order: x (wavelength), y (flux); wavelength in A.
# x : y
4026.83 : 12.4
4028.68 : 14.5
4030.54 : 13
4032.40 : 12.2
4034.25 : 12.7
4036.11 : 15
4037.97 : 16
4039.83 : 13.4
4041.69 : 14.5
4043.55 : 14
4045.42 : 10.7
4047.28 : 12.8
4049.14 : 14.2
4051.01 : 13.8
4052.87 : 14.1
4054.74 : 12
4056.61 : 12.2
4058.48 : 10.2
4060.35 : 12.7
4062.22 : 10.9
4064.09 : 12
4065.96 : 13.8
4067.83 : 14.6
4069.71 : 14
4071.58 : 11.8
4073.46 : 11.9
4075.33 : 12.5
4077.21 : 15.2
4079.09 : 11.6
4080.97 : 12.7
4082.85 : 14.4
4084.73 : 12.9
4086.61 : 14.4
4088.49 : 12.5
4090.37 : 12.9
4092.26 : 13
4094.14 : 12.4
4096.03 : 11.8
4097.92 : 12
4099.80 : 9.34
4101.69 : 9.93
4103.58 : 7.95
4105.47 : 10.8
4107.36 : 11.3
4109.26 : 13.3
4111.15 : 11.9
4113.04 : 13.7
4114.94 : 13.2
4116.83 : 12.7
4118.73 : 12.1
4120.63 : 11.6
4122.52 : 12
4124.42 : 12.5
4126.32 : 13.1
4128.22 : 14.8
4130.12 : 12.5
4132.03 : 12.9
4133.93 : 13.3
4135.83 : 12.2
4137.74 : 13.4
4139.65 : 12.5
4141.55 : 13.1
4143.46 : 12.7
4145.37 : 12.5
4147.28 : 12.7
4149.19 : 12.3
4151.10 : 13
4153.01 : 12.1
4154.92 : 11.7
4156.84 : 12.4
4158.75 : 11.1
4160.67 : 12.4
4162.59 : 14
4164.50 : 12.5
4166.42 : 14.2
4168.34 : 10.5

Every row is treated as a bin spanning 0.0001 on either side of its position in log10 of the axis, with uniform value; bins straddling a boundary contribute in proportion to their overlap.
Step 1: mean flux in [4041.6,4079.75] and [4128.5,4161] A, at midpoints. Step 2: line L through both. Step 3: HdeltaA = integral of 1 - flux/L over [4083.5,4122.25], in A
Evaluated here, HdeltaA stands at 2.1 A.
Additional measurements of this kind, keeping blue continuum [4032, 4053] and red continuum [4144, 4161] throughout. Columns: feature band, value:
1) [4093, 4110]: 2.53 A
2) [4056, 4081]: 1.37 A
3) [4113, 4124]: 0.20 A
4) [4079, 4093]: -0.05 A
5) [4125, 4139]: -0.71 A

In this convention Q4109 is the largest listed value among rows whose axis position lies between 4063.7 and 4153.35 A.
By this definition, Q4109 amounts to 15.2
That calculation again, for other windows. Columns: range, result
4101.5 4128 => 13.7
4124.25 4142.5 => 14.8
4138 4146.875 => 13.1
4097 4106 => 12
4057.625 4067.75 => 13.8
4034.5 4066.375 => 16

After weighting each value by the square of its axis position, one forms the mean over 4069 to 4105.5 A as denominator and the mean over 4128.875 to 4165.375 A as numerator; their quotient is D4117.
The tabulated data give 1.06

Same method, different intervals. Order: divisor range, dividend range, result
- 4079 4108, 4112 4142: 1.10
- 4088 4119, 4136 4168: 1.09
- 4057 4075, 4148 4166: 1.05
